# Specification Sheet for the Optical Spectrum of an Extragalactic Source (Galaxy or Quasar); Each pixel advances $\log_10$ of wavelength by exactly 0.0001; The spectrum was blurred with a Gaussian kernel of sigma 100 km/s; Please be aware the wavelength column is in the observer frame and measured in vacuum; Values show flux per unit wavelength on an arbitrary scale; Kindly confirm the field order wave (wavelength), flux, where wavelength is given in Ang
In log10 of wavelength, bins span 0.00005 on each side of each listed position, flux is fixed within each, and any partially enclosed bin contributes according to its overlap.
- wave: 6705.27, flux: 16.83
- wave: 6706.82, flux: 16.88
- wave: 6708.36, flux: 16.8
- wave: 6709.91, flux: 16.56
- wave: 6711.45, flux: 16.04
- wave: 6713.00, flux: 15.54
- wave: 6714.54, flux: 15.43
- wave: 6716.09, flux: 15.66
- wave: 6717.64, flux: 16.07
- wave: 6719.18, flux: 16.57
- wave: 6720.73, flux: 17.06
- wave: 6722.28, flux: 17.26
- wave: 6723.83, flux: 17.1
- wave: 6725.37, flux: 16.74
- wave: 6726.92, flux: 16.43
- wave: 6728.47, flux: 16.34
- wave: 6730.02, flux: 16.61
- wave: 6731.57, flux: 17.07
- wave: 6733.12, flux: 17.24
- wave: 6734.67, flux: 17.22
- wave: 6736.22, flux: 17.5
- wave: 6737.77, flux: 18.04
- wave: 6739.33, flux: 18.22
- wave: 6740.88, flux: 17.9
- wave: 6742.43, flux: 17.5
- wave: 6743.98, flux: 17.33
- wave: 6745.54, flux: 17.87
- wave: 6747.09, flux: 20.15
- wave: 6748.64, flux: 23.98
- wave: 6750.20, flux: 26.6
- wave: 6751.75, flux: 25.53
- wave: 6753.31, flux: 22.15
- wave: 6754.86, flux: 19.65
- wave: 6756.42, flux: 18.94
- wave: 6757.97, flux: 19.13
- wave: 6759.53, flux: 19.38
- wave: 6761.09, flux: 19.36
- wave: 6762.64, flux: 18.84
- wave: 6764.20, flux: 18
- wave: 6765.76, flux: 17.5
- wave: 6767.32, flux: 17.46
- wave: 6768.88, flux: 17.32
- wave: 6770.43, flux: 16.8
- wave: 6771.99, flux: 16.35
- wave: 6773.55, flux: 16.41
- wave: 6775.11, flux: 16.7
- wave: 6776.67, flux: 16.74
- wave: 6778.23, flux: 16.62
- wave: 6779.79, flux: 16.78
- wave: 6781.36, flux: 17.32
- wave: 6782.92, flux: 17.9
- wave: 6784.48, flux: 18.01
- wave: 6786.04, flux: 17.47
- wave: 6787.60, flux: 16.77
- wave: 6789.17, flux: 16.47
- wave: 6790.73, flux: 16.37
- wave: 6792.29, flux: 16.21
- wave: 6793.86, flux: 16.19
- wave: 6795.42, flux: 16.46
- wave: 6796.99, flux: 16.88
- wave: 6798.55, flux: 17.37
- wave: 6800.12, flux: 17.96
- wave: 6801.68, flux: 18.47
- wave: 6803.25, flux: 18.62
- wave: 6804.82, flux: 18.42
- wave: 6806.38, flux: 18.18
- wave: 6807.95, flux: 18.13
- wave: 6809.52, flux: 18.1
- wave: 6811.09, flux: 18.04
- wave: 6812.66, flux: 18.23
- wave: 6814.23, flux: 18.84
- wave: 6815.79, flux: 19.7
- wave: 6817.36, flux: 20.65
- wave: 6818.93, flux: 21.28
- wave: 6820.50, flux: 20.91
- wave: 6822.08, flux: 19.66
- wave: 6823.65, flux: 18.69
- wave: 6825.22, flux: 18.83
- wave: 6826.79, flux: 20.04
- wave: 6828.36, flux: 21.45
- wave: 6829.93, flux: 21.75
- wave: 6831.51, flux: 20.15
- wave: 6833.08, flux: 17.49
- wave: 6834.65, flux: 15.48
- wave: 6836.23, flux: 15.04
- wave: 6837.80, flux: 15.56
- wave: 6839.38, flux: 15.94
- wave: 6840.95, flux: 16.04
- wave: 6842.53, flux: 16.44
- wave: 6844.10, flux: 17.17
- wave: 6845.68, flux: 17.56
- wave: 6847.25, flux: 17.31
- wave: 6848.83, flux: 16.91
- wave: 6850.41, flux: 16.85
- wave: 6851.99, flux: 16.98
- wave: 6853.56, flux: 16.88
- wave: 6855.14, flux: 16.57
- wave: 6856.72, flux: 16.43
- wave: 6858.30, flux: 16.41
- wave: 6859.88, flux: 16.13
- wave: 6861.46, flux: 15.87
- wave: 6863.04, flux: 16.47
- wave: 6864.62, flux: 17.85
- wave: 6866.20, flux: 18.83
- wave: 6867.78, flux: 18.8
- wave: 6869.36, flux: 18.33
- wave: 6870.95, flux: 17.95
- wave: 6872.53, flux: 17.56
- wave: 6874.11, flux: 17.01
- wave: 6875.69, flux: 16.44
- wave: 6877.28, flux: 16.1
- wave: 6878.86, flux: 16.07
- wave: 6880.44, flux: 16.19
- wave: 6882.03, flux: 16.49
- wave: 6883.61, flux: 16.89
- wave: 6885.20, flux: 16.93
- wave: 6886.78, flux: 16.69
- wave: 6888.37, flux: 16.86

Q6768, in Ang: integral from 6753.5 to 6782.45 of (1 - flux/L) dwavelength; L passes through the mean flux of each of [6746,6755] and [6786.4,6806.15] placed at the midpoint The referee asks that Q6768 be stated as 4.2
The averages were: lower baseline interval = 23.1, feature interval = 17.8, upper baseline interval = 17.2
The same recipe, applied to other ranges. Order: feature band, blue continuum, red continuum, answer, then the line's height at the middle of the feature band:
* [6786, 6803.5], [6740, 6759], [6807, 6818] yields 2.0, 19.3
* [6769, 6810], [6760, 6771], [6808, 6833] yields 3.3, 18.7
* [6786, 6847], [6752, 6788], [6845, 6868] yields -1.9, 17.5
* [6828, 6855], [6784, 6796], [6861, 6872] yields 0.2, 17.4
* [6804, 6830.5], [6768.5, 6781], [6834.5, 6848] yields -4.8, 16.5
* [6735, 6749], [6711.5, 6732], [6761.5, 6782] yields -1.5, 16.7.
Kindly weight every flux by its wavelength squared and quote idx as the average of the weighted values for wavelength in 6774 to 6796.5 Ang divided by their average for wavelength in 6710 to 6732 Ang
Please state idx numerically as 1.0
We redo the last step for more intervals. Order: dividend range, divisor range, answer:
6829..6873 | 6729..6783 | 0.95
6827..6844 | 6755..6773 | 0.99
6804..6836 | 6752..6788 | 1.08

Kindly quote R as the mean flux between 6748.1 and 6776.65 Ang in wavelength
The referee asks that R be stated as 19.3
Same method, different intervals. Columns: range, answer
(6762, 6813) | 17.4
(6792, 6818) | 18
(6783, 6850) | 18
